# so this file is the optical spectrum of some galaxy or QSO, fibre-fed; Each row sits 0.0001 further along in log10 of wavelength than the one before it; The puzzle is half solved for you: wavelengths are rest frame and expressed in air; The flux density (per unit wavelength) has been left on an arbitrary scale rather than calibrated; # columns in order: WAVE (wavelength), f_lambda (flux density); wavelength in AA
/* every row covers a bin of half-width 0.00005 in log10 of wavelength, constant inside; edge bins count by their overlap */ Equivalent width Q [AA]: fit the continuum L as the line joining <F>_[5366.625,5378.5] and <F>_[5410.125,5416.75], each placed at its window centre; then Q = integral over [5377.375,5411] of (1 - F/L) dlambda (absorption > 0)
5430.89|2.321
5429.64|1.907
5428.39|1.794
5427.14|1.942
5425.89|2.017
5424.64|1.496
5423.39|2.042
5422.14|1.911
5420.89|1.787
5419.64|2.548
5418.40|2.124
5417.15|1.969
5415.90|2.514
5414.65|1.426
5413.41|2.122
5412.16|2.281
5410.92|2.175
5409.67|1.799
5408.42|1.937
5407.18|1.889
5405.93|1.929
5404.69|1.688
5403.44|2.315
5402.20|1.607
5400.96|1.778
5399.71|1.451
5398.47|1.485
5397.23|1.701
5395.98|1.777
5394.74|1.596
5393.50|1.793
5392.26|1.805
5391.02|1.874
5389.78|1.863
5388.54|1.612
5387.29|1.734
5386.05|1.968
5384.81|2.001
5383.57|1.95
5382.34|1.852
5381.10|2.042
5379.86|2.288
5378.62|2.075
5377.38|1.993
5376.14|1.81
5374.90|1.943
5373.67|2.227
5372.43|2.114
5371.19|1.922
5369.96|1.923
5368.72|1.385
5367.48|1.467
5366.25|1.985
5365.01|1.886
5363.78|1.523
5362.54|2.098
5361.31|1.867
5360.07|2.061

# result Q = 2.3 AA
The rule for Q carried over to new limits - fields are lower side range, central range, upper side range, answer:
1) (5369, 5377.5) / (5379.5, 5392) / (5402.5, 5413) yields 0.4 AA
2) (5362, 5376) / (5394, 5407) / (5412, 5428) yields 1.4 AA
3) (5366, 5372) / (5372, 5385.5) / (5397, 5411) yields -2.1 AA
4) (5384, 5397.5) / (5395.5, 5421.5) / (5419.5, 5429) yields -0.9 AA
